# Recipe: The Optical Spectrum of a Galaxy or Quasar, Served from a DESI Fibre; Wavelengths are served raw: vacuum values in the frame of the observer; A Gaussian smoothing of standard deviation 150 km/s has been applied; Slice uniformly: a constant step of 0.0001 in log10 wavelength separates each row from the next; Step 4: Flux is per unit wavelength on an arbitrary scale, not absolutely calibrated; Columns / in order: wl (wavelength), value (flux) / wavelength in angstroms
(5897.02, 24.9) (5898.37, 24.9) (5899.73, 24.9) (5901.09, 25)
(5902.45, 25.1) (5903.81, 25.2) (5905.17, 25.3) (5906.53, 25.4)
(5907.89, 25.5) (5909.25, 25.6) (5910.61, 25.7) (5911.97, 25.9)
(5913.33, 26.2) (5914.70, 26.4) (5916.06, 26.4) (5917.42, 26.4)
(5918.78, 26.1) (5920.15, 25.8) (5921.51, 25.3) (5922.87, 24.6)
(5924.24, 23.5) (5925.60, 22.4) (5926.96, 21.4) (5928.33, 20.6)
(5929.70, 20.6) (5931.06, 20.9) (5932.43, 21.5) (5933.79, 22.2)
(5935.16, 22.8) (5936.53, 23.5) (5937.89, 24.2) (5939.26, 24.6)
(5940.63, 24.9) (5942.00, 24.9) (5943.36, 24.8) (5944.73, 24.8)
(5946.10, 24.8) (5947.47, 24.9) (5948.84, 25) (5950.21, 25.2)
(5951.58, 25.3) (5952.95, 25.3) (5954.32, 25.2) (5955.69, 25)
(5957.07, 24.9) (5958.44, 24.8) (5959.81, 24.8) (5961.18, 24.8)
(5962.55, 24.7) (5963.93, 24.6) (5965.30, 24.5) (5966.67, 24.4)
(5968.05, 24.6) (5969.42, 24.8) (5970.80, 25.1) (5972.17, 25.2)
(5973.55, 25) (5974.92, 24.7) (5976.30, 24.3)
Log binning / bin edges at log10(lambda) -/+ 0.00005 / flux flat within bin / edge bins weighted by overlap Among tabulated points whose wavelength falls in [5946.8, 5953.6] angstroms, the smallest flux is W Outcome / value 24.9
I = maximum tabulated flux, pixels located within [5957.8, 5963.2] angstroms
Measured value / 24.8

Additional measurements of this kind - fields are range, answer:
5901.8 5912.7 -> 25.9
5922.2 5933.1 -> 24.6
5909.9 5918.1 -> 26.4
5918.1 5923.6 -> 26.1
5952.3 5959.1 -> 25.3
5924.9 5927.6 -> 22.4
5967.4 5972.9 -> 25.2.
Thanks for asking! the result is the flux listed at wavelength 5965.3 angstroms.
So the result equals 24.5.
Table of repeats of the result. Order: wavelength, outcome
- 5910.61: 25.7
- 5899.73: 24.9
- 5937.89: 24.2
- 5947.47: 24.9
